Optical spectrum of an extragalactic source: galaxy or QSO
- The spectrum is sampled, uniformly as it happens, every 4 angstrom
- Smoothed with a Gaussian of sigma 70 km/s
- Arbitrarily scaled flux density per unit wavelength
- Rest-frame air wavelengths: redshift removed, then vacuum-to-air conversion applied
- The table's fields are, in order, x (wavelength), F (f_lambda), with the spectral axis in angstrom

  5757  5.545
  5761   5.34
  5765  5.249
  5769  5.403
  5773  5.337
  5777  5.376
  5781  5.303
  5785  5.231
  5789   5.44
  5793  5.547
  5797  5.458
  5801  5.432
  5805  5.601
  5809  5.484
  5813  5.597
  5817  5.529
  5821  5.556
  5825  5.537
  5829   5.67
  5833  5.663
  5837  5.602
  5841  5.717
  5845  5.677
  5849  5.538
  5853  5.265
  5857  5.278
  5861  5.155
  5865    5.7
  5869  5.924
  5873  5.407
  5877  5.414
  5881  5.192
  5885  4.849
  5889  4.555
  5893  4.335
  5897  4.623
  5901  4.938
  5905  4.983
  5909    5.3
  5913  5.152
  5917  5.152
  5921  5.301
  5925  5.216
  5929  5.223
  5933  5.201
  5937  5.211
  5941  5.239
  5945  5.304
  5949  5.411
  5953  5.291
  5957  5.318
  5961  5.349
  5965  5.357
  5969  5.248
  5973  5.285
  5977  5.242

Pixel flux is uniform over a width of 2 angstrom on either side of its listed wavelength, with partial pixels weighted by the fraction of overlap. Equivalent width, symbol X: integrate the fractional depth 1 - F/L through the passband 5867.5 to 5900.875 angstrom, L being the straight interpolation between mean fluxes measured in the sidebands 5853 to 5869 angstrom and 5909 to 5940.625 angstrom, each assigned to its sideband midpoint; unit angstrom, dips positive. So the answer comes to 2.1 angstrom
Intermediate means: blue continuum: 5.43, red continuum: 5.22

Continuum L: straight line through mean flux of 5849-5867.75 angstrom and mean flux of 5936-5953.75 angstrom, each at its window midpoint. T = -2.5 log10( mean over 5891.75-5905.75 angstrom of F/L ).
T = 0.136 mag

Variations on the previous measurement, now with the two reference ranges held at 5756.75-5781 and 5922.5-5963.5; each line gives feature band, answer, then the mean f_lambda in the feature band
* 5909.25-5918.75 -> 0.02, 5.18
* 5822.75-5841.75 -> -0.06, 5.63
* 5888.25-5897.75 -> 0.18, 4.48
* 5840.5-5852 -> -0.06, 5.6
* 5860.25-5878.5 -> -0.05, 5.55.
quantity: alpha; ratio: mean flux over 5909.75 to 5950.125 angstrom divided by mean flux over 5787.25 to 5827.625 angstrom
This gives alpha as 0.95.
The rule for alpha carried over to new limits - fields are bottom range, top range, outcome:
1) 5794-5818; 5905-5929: 0.94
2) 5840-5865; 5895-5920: 0.92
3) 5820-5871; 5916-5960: 0.95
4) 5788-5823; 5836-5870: 1.00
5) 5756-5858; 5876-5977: 0.94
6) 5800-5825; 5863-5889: 0.97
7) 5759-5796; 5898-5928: 0.96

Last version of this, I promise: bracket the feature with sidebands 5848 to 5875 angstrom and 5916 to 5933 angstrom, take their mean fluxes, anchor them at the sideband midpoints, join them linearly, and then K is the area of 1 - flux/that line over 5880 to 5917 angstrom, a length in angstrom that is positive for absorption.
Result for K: 3.0 angstrom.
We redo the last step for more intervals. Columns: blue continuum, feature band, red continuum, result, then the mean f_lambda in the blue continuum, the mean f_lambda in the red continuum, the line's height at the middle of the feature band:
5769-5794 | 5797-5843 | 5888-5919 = -3.2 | 5.37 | 4.89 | 5.22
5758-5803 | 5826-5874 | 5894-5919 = -3.6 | 5.38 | 5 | 5.17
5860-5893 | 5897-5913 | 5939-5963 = 0.7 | 5.22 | 5.32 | 5.26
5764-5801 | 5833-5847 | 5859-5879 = -0.5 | 5.38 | 5.52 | 5.47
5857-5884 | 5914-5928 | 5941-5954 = 0.4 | 5.43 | 5.32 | 5.36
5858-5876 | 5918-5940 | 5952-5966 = 0.7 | 5.52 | 5.33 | 5.39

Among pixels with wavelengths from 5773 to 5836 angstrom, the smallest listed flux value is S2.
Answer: 5.231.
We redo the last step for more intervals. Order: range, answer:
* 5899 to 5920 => 4.938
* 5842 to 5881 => 5.155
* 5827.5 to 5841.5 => 5.602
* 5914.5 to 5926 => 5.152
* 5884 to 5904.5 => 4.335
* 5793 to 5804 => 5.432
